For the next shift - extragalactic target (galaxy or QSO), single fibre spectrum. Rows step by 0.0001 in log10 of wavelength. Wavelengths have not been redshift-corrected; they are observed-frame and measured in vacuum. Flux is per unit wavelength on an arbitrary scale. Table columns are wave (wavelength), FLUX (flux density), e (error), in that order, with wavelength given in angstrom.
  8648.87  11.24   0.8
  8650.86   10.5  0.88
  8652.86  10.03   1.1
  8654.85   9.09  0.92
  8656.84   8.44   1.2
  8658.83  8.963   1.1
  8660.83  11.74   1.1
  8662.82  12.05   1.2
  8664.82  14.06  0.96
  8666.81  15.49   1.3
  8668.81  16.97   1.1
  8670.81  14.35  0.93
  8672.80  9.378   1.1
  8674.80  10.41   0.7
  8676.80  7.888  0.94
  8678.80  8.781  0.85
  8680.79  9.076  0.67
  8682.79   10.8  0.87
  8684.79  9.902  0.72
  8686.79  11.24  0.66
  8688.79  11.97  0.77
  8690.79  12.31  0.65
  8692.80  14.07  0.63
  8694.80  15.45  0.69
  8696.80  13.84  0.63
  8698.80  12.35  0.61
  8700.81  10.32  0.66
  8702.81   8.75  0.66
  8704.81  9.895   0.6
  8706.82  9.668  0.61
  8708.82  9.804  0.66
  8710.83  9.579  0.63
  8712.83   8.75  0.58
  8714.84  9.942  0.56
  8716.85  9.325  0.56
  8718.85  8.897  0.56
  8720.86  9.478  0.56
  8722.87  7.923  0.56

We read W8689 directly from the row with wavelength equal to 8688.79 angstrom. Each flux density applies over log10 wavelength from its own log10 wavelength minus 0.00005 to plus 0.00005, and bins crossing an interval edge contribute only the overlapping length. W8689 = 11.97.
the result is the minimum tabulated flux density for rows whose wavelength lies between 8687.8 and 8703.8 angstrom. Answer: 8.75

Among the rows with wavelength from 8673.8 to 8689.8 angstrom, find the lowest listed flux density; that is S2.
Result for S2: 7.888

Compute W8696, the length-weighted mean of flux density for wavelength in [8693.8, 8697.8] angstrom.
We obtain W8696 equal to 14.7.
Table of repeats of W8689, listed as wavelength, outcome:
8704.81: 9.895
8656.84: 8.44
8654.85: 9.09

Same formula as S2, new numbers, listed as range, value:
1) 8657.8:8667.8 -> 8.963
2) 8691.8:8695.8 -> 14.07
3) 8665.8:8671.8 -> 14.35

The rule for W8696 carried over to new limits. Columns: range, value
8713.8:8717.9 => 9.62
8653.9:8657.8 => 8.77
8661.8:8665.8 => 13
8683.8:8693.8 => 11.9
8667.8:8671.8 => 15.6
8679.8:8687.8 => 10.3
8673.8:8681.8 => 9.04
